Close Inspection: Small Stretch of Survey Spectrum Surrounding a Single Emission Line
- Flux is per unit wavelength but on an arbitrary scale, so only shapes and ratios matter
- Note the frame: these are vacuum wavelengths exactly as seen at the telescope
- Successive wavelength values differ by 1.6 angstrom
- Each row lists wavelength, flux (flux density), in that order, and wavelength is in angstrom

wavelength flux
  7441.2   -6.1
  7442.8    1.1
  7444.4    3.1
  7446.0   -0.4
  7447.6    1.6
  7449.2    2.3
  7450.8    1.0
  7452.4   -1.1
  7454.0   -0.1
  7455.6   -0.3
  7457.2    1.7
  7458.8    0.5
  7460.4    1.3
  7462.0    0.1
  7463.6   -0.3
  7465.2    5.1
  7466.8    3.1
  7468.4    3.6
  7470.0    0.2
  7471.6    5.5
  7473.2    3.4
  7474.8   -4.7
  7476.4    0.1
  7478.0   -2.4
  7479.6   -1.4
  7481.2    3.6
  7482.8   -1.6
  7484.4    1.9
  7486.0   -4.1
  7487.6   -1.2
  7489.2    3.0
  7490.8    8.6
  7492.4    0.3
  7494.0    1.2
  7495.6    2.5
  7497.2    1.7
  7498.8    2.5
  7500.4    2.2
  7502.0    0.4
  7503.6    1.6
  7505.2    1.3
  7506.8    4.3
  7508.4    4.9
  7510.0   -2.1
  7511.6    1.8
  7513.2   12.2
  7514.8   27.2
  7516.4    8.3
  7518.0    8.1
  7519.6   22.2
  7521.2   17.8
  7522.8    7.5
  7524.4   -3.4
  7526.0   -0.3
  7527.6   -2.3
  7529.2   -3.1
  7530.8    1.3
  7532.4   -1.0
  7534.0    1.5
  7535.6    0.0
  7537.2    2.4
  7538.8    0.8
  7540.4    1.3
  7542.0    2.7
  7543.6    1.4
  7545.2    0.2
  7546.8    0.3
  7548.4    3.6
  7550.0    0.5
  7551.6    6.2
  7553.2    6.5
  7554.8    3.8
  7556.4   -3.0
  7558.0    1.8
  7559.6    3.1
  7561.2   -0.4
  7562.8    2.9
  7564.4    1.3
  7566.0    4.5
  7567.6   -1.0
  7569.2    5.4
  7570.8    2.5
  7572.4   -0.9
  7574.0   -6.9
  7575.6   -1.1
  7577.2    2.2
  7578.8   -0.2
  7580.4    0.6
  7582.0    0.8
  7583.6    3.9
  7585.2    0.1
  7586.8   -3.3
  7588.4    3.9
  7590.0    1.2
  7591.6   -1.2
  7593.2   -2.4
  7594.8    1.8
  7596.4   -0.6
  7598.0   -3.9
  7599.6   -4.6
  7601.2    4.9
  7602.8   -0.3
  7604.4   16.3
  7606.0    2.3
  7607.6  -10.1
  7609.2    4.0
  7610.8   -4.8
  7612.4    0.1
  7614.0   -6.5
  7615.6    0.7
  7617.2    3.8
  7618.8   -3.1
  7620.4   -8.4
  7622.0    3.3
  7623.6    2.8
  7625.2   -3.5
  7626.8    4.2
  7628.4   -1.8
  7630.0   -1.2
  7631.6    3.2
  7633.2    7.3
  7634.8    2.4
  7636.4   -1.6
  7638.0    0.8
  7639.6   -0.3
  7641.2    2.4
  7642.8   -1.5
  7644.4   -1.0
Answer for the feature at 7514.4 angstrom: [O II]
